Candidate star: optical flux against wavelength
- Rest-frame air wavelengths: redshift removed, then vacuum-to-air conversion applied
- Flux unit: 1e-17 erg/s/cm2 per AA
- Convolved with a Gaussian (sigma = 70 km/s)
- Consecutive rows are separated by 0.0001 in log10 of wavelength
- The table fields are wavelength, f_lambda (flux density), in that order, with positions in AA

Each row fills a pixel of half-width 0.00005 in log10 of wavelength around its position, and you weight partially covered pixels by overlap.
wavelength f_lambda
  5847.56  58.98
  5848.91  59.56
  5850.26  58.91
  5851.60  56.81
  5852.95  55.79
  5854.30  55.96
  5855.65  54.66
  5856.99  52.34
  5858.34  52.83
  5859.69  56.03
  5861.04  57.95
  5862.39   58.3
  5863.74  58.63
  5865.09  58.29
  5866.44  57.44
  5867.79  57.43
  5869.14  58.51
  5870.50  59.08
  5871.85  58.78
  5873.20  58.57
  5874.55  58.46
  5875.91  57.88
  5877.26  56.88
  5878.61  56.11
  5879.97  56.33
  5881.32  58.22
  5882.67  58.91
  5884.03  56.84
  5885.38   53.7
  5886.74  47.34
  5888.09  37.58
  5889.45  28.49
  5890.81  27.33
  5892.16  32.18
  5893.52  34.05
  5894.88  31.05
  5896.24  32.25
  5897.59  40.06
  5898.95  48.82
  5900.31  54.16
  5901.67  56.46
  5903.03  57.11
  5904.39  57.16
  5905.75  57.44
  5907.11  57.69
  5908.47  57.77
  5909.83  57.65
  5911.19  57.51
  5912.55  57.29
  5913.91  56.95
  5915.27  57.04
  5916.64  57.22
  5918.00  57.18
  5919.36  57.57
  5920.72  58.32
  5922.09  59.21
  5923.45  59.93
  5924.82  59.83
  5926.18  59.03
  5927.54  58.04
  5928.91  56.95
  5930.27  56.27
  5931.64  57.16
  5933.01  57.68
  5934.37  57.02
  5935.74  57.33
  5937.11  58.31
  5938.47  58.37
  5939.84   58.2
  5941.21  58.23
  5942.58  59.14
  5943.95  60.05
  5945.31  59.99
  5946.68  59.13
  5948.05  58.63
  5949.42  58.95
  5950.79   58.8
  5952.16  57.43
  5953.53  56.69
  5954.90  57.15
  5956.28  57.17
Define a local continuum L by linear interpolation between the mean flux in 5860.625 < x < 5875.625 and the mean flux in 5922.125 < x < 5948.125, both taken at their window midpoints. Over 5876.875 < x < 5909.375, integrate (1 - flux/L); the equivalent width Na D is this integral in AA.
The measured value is 5.7 AA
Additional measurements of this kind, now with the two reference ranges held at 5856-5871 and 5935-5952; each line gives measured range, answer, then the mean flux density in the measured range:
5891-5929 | 3.48 AA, 52.7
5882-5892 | 2.40 AA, 43.7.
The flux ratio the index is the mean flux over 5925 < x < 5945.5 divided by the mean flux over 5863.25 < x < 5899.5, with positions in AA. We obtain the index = 1.2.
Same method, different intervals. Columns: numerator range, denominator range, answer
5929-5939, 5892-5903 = 1.35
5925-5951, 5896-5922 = 1.06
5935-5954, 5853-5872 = 1.03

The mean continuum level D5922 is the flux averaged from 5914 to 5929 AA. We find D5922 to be 58.2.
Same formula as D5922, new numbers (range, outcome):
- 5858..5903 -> 50.8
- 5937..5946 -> 59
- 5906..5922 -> 57.5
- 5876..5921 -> 50.7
